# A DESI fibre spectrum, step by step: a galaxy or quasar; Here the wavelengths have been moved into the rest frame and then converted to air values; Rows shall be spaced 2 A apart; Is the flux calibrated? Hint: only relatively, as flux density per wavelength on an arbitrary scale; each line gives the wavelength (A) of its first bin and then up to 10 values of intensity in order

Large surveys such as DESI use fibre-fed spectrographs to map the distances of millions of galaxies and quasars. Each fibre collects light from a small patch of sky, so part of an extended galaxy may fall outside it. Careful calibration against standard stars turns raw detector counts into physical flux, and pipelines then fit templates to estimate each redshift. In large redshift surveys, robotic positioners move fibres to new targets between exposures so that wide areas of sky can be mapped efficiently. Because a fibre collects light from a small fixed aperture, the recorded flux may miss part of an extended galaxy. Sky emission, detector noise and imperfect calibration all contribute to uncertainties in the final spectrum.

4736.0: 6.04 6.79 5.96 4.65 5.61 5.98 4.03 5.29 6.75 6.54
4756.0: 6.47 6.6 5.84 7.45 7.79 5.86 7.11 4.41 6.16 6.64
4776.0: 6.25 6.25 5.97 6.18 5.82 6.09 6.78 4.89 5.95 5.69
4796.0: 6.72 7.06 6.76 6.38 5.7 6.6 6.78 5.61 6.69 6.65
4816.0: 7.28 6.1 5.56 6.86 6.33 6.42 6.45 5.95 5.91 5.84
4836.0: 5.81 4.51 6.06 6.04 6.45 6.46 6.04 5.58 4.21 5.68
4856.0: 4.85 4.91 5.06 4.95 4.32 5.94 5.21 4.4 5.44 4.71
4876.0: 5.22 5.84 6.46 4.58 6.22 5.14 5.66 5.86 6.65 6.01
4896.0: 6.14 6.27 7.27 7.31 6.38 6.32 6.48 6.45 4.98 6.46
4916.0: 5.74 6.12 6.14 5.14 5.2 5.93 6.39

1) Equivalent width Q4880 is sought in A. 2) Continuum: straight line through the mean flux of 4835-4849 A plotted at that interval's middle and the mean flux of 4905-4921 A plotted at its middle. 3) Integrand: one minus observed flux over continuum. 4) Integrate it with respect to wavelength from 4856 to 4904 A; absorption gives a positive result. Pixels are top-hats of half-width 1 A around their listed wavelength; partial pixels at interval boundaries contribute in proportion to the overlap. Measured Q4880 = 3.0 A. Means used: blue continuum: 5.91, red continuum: 6.09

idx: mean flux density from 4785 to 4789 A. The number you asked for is 6.44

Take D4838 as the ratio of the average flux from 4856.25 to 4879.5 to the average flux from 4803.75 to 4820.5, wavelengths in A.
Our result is 0.8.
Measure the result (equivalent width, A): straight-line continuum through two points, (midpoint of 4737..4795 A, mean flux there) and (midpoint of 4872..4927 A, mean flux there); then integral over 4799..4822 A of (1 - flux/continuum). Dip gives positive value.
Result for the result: -1.4 A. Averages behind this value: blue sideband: 6.06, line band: 6.39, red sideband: 5.94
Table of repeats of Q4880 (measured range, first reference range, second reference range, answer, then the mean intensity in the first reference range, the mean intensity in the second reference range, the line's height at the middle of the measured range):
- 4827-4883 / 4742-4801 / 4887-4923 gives 6.5 A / 6.14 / 6.19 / 6.17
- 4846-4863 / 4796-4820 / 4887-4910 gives 3.2 A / 6.48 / 6.4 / 6.44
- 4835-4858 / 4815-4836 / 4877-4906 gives 2.3 A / 6.25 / 6.13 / 6.21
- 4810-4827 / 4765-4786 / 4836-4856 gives -1.8 A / 6.07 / 5.64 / 5.8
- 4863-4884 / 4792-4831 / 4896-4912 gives 3.9 A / 6.39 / 6.5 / 6.47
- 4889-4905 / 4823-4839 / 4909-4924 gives -1.8 A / 5.9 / 5.82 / 5.84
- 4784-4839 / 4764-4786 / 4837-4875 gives -4.1 A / 6.14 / 5.31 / 5.77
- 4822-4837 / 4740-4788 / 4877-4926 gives -0.2 A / 6.09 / 6.03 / 6.06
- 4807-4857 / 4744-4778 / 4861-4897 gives -2.1 A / 6.18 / 5.49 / 5.76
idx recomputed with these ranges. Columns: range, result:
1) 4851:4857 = 4.91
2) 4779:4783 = 6.07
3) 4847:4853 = 5.28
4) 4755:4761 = 6.3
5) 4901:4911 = 6.59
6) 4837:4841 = 5.29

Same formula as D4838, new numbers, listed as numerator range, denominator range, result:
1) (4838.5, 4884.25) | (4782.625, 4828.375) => 0.86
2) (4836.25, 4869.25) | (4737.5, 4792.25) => 0.89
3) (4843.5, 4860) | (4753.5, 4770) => 0.83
